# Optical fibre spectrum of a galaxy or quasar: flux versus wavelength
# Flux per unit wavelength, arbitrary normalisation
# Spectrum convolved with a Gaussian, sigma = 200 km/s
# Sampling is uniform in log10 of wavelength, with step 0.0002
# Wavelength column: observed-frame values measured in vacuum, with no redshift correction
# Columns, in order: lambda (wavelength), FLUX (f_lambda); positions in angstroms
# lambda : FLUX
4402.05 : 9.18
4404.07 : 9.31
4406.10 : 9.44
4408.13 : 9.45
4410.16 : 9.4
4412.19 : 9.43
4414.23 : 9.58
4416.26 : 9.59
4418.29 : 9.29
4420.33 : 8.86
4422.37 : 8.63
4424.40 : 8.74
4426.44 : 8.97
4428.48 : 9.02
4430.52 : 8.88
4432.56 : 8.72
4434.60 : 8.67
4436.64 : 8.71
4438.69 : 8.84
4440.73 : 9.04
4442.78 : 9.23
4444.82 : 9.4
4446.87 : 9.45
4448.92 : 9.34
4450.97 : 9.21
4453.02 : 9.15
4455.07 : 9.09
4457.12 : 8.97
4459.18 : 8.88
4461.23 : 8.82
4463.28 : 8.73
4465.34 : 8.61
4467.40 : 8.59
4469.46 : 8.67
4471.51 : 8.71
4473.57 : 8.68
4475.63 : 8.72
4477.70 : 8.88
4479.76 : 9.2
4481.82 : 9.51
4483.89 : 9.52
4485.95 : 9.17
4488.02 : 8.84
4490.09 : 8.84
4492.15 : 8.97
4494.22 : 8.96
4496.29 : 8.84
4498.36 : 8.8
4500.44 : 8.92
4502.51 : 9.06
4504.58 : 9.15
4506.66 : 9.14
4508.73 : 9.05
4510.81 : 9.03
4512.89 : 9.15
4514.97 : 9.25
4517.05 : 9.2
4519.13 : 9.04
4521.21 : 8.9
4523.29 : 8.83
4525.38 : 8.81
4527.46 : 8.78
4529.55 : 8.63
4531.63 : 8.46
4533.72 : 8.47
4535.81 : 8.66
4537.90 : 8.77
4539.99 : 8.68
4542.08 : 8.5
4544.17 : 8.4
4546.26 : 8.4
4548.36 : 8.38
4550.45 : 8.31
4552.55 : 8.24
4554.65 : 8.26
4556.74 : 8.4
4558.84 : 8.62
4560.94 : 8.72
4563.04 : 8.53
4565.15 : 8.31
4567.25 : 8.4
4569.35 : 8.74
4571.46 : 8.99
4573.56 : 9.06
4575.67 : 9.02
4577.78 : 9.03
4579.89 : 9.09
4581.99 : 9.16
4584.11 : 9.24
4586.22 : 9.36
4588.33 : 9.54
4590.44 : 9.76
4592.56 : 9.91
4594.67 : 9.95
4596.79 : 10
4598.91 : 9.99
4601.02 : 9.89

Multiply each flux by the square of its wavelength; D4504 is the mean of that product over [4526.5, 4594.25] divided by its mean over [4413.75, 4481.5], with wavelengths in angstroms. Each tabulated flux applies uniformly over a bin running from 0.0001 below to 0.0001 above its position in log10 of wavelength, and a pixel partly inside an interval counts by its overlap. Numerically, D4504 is 1.0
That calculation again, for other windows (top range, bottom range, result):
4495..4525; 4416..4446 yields 1.04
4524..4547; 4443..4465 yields 0.98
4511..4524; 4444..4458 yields 1.01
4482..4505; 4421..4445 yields 1.04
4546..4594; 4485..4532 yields 1.02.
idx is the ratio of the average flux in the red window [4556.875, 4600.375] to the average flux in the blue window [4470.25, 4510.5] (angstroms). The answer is 1.02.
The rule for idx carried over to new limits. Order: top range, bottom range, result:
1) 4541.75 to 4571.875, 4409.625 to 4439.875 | 0.94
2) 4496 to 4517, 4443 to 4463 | 0.99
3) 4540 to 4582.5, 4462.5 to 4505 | 0.97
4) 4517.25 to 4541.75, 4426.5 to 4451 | 0.97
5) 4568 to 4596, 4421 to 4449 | 1.04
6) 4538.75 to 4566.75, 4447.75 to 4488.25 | 0.94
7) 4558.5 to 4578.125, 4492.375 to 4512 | 0.97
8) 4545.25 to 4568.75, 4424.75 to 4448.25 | 0.94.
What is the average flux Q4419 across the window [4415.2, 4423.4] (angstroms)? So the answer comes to 9.1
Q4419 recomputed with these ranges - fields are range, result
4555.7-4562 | 8.58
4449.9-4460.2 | 9.06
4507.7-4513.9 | 9.07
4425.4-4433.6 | 8.9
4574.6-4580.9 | 9.04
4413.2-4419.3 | 9.49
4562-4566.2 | 8.41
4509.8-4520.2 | 9.13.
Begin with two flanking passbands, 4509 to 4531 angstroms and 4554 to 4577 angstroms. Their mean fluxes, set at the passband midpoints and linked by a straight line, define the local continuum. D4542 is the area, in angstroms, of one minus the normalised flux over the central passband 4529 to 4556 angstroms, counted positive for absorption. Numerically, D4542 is 1.0 angstroms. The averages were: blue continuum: 8.95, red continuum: 8.65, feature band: 8.47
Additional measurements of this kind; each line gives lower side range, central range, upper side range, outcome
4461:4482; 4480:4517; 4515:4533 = -1.05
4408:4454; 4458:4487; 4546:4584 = 0.20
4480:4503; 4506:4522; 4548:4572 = -0.43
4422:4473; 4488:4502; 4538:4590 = -0.07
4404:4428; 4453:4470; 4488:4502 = 0.39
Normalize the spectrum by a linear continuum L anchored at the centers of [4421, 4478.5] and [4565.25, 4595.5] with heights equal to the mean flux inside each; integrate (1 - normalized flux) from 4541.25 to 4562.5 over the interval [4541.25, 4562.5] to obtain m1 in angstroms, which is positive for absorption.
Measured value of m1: 1.7 angstroms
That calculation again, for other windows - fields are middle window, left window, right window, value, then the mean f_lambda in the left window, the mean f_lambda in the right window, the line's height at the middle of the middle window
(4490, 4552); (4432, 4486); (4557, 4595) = 1.45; 8.98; 9.05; 9.02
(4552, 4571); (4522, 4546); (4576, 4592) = 1.09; 8.63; 9.32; 9.01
